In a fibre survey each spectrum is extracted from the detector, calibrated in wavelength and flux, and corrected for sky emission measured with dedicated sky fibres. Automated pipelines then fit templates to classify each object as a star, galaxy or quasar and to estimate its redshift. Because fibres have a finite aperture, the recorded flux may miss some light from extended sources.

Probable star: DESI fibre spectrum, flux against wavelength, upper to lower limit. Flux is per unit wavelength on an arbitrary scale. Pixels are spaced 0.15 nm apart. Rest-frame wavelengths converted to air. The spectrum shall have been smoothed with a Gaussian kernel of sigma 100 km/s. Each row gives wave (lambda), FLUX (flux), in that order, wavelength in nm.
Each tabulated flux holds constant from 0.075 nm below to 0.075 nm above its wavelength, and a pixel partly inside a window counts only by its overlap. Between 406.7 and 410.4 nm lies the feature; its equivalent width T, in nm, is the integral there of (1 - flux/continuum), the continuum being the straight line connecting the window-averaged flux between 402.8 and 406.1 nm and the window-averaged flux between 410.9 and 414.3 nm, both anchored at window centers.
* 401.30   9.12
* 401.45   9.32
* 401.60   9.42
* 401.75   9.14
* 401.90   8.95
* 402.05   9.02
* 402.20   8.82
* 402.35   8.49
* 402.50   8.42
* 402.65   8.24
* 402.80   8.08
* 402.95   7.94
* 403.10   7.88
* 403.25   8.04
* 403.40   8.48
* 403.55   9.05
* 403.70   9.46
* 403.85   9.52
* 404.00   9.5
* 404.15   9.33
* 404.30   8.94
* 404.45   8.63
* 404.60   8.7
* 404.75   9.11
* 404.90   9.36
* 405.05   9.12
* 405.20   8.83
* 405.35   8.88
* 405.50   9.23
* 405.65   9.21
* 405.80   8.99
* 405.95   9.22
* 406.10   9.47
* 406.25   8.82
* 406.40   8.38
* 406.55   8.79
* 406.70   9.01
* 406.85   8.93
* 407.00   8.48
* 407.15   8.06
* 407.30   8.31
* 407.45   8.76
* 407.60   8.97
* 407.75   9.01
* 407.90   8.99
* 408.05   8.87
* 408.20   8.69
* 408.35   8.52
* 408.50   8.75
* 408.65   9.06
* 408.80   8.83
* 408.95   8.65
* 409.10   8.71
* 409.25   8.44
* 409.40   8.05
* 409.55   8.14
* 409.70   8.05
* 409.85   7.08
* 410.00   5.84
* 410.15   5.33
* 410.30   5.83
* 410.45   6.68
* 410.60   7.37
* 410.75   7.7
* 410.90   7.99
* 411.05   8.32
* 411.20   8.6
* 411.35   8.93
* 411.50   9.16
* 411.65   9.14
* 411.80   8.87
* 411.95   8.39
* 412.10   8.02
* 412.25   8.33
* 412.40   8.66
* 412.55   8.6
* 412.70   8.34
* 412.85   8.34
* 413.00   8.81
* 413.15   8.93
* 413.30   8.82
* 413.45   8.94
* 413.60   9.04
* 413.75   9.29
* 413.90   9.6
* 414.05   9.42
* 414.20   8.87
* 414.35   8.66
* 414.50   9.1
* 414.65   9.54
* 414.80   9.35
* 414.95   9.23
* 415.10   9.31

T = 0.28 nm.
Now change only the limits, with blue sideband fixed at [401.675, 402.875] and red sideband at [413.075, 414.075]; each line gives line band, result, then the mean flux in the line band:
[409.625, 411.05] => 0.32 nm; 6.95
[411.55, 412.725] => 0.07 nm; 8.57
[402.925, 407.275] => -0.06 nm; 8.88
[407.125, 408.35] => 0.02 nm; 8.72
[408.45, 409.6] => 0.05 nm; 8.58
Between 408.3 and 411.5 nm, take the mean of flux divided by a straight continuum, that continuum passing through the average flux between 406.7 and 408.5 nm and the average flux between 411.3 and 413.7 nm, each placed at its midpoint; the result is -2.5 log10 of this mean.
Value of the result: 0.11 mag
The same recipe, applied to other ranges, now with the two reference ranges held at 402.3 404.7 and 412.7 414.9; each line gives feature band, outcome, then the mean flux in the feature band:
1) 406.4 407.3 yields 0.023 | 8.6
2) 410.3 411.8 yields 0.103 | 8.12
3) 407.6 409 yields 0.001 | 8.83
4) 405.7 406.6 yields -0.023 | 8.96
